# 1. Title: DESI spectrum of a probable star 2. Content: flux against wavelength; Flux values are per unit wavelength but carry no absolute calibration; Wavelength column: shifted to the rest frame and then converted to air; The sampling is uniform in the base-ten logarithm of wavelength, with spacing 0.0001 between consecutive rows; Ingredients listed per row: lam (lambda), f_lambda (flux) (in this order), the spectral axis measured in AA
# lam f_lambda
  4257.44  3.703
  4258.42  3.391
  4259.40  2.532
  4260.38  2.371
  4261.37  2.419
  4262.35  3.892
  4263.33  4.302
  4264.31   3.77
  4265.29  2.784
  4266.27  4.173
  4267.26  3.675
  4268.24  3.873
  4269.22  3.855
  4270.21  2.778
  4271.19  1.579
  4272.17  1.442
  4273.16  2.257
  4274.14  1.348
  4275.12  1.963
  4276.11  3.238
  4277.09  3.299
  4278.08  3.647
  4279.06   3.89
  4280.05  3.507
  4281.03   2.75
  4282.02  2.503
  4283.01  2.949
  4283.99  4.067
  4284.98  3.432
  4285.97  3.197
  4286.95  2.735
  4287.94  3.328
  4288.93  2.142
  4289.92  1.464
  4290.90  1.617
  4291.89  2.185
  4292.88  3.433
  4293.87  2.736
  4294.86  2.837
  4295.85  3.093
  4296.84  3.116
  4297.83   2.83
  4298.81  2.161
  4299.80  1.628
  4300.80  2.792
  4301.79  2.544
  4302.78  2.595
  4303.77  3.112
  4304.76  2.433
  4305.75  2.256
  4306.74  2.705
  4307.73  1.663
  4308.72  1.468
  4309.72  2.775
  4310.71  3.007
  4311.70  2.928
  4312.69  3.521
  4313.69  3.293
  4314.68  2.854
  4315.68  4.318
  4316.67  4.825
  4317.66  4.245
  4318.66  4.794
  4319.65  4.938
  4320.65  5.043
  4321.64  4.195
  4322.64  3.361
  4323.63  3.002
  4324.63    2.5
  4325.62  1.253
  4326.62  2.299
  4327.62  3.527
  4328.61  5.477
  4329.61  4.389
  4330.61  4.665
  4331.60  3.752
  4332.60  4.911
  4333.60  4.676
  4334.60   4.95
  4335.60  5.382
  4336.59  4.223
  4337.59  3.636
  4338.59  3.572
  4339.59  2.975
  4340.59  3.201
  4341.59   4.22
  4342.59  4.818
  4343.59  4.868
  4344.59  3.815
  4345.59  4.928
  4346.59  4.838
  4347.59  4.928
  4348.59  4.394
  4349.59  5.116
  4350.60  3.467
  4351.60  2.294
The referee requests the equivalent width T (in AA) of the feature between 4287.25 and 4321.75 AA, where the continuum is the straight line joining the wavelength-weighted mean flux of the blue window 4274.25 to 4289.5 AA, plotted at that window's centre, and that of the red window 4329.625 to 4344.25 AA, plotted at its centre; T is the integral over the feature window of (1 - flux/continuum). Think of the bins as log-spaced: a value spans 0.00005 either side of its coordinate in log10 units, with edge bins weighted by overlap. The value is 5.8 AA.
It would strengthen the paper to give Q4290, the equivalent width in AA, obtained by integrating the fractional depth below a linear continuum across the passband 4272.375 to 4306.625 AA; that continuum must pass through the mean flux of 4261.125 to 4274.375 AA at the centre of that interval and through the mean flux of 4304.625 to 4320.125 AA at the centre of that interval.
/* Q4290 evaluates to 4.67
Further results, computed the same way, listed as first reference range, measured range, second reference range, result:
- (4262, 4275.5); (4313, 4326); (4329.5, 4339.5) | 0.9 AA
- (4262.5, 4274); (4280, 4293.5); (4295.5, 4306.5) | 0.2 AA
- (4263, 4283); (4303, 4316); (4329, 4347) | 3.4 AA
